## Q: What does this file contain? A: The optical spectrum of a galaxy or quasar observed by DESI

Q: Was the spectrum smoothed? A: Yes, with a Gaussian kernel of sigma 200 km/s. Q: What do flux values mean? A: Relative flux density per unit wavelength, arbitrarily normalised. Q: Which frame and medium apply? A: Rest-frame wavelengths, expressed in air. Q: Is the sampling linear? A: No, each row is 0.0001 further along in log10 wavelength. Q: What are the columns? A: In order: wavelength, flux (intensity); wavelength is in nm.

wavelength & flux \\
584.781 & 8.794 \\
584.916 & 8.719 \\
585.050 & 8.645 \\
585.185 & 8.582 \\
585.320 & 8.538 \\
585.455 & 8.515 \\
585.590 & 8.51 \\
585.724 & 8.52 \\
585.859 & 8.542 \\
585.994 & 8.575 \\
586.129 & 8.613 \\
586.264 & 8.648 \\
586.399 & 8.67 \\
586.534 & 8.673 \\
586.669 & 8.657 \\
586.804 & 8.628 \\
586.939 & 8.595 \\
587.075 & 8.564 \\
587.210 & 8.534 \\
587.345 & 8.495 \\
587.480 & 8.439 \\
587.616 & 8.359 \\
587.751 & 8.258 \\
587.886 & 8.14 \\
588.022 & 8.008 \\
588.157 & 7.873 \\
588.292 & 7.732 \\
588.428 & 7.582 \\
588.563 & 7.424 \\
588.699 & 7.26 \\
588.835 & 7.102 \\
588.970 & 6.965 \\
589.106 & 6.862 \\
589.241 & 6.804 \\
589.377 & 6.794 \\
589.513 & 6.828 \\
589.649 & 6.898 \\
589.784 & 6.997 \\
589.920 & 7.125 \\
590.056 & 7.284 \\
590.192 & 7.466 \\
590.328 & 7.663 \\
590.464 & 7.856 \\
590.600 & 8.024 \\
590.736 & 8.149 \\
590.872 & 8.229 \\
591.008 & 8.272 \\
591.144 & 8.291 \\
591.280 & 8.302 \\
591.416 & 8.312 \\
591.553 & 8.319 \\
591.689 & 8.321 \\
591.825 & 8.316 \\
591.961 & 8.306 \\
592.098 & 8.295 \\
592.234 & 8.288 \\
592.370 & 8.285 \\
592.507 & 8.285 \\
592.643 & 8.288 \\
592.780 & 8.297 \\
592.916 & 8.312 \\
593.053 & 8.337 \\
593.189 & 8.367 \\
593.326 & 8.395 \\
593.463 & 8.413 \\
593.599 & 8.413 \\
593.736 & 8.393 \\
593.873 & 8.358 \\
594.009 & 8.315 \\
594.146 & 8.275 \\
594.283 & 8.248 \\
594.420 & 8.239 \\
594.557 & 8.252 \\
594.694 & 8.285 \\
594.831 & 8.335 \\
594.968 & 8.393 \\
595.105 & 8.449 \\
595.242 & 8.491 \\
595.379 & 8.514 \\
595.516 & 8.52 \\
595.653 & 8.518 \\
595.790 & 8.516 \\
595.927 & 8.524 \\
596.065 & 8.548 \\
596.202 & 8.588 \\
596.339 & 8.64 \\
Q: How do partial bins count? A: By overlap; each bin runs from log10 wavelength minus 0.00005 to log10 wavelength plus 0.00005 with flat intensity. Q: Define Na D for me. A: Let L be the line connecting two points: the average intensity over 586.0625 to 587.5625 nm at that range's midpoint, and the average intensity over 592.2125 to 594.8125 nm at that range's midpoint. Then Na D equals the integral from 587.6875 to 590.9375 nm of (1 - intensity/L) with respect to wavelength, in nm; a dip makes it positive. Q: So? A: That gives 0.39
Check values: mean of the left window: 8.59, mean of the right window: 8.32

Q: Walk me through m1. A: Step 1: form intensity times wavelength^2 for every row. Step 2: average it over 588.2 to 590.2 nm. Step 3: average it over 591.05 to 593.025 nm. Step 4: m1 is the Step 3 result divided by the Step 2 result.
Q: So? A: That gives 1.17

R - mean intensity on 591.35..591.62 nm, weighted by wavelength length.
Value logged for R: 8.29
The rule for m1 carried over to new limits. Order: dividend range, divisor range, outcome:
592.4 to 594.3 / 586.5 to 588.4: 1.02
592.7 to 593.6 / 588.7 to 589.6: 1.22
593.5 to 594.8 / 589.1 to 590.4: 1.19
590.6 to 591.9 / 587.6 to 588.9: 1.08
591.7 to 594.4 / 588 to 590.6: 1.16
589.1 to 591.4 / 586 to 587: 0.89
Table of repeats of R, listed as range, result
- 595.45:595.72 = 8.52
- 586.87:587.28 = 8.56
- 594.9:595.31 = 8.45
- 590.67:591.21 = 8.24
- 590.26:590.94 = 7.98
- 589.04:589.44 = 6.83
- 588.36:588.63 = 7.51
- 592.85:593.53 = 8.36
